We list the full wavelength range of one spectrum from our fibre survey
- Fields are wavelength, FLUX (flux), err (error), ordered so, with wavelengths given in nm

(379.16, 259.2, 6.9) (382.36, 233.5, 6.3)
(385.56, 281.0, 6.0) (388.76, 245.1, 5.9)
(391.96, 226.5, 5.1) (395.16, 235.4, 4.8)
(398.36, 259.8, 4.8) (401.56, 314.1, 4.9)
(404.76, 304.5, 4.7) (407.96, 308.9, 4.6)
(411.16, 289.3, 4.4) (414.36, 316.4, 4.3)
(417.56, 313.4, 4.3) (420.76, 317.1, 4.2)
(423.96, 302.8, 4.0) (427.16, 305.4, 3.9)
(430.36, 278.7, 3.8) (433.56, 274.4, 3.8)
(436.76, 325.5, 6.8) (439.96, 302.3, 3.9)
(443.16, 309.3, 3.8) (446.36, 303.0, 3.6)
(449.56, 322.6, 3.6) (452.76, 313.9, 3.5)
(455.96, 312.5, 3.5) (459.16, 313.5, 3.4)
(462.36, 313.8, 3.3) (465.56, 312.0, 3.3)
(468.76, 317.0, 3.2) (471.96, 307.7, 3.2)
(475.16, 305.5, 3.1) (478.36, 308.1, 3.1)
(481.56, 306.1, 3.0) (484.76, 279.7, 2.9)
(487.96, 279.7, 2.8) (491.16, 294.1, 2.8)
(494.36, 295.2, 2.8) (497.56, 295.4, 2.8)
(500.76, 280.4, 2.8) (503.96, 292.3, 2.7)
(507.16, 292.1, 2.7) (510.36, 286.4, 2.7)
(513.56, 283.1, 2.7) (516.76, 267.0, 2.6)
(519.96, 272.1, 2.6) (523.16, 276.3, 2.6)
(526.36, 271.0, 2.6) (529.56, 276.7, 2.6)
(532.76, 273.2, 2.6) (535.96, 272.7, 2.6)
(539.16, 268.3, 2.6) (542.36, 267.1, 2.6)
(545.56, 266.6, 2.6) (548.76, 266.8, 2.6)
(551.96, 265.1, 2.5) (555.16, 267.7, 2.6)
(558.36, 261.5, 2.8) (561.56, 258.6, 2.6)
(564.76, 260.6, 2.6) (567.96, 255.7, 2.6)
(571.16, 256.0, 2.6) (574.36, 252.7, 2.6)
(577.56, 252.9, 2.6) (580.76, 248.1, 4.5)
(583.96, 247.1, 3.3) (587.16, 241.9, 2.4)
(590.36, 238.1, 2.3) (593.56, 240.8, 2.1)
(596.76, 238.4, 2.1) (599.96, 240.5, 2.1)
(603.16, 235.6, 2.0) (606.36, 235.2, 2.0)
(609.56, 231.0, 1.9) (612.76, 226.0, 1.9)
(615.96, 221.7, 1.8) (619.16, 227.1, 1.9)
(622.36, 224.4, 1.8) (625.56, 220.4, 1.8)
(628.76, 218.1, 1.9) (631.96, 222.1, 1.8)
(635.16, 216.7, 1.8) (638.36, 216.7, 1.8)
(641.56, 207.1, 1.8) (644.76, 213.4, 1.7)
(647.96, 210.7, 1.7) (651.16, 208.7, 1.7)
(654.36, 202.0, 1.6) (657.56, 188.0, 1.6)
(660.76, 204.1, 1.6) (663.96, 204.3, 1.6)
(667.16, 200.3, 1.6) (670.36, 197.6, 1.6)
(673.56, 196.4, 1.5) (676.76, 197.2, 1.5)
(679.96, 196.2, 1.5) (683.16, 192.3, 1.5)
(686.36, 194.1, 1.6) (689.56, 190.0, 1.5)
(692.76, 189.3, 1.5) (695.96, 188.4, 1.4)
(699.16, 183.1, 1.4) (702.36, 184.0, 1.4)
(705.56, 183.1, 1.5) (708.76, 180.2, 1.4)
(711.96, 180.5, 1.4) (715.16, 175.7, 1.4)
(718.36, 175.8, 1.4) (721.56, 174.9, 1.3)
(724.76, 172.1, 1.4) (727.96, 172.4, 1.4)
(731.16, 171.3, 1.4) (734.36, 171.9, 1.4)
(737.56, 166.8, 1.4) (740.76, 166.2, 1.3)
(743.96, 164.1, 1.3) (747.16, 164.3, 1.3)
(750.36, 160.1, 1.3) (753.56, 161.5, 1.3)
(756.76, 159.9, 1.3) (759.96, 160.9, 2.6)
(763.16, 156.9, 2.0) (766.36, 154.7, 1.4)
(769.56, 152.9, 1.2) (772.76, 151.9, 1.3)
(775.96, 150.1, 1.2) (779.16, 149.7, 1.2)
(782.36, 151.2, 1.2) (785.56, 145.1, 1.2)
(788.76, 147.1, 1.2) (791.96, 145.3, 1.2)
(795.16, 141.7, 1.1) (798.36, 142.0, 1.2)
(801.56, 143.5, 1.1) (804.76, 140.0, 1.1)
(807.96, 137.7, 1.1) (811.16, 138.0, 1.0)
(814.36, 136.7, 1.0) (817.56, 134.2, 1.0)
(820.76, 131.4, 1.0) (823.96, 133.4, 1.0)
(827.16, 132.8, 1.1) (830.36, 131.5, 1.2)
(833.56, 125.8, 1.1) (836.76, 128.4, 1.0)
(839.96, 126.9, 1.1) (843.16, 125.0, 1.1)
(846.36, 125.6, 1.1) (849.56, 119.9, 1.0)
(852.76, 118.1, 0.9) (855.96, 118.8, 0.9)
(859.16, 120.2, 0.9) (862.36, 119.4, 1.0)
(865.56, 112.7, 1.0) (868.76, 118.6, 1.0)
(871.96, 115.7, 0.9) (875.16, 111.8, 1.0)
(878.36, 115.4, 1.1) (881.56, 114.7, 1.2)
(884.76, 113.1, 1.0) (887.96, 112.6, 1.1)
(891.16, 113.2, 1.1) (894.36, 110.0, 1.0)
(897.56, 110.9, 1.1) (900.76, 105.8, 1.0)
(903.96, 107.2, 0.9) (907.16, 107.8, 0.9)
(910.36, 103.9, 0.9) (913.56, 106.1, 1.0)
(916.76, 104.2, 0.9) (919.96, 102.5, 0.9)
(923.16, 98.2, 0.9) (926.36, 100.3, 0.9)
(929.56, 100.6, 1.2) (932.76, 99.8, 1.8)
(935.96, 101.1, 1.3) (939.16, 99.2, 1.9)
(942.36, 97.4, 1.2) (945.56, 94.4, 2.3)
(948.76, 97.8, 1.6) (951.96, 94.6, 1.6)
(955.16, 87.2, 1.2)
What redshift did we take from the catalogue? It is 0.00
